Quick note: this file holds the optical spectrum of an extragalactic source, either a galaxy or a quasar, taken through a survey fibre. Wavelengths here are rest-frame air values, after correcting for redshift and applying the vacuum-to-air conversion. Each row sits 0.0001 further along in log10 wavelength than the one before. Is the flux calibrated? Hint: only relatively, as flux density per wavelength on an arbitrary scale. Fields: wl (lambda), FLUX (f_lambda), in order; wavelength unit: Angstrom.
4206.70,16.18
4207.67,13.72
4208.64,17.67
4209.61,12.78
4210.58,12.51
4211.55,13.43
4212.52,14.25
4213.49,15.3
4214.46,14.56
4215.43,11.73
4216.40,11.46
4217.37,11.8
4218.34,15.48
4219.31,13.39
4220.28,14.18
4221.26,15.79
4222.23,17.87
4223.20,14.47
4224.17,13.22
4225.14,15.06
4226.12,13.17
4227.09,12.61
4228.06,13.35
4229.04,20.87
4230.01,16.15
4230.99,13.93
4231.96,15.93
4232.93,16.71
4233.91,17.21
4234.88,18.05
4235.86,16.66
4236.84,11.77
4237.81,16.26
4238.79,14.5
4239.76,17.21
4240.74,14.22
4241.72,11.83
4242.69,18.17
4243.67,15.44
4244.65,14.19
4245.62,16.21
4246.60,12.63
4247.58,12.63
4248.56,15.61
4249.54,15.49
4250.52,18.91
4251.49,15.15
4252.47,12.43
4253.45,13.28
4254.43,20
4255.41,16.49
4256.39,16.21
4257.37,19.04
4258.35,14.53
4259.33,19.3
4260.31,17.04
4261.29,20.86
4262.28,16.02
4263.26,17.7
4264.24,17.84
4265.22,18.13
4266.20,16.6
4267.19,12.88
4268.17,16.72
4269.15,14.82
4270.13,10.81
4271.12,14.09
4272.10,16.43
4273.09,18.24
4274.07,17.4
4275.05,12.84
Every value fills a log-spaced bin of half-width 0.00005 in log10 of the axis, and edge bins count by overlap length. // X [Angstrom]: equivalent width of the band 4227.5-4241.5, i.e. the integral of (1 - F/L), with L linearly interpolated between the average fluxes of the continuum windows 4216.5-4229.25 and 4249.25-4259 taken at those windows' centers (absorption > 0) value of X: -0.6 Angstrom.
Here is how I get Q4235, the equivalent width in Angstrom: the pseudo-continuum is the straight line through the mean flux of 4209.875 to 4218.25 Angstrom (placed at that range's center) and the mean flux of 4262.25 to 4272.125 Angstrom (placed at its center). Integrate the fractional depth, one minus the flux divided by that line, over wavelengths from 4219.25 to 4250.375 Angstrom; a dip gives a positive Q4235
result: -2.4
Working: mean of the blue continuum 13.2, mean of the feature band 15.2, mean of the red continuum 15.6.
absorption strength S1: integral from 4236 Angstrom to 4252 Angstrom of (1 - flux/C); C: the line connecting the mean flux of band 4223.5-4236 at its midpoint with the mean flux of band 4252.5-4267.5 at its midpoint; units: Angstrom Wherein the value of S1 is 1.2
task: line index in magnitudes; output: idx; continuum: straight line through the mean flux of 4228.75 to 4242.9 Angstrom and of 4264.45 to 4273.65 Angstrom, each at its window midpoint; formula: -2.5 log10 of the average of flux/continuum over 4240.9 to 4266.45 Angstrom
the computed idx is -0.04 mag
